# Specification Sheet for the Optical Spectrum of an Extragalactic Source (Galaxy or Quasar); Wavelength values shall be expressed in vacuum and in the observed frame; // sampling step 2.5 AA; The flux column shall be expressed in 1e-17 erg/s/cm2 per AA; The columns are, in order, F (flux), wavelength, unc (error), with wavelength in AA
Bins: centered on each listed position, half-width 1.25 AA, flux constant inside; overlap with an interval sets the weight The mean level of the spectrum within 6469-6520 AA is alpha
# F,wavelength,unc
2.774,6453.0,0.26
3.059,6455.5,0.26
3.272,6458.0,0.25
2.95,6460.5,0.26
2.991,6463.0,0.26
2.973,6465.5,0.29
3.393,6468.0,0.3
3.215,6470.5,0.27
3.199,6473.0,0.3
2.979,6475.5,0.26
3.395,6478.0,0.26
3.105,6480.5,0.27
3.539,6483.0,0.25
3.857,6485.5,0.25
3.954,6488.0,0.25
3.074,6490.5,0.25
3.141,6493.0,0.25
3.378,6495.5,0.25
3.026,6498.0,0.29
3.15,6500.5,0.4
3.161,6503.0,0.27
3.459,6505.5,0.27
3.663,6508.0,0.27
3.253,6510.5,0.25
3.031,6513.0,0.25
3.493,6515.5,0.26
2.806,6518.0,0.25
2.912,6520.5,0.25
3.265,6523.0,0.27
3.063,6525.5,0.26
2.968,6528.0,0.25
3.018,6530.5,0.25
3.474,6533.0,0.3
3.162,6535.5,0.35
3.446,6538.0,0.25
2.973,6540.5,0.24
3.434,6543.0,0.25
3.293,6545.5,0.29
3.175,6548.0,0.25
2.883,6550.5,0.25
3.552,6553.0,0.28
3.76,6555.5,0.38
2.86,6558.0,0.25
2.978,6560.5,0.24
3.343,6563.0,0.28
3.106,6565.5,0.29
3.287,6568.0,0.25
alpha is 3.29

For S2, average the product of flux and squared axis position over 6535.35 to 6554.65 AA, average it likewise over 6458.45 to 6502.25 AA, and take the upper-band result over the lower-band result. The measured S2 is 1.02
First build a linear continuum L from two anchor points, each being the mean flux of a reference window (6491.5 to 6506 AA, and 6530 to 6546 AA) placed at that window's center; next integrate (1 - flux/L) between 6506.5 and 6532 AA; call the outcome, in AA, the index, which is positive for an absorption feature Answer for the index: 0.7 AA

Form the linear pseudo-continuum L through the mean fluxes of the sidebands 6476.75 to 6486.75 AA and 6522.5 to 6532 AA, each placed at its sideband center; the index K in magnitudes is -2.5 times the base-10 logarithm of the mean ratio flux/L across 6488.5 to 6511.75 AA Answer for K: 0.01 mag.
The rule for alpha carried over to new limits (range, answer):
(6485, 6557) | 3.26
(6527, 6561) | 3.22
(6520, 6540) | 3.17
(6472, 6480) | 3.18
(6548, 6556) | 3.33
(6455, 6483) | 3.16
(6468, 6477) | 3.17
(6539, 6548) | 3.23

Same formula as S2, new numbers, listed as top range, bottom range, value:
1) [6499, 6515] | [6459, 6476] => 1.07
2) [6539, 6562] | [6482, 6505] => 0.97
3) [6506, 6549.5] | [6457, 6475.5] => 1.04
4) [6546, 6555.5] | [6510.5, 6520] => 1.07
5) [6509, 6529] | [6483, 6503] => 0.93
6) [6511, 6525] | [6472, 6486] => 0.95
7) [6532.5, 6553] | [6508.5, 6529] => 1.05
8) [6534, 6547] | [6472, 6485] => 1.01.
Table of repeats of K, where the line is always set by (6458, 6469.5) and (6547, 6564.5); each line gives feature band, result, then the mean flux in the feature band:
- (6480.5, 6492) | -0.134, 3.54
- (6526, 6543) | 0.002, 3.19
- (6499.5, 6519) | -0.034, 3.26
